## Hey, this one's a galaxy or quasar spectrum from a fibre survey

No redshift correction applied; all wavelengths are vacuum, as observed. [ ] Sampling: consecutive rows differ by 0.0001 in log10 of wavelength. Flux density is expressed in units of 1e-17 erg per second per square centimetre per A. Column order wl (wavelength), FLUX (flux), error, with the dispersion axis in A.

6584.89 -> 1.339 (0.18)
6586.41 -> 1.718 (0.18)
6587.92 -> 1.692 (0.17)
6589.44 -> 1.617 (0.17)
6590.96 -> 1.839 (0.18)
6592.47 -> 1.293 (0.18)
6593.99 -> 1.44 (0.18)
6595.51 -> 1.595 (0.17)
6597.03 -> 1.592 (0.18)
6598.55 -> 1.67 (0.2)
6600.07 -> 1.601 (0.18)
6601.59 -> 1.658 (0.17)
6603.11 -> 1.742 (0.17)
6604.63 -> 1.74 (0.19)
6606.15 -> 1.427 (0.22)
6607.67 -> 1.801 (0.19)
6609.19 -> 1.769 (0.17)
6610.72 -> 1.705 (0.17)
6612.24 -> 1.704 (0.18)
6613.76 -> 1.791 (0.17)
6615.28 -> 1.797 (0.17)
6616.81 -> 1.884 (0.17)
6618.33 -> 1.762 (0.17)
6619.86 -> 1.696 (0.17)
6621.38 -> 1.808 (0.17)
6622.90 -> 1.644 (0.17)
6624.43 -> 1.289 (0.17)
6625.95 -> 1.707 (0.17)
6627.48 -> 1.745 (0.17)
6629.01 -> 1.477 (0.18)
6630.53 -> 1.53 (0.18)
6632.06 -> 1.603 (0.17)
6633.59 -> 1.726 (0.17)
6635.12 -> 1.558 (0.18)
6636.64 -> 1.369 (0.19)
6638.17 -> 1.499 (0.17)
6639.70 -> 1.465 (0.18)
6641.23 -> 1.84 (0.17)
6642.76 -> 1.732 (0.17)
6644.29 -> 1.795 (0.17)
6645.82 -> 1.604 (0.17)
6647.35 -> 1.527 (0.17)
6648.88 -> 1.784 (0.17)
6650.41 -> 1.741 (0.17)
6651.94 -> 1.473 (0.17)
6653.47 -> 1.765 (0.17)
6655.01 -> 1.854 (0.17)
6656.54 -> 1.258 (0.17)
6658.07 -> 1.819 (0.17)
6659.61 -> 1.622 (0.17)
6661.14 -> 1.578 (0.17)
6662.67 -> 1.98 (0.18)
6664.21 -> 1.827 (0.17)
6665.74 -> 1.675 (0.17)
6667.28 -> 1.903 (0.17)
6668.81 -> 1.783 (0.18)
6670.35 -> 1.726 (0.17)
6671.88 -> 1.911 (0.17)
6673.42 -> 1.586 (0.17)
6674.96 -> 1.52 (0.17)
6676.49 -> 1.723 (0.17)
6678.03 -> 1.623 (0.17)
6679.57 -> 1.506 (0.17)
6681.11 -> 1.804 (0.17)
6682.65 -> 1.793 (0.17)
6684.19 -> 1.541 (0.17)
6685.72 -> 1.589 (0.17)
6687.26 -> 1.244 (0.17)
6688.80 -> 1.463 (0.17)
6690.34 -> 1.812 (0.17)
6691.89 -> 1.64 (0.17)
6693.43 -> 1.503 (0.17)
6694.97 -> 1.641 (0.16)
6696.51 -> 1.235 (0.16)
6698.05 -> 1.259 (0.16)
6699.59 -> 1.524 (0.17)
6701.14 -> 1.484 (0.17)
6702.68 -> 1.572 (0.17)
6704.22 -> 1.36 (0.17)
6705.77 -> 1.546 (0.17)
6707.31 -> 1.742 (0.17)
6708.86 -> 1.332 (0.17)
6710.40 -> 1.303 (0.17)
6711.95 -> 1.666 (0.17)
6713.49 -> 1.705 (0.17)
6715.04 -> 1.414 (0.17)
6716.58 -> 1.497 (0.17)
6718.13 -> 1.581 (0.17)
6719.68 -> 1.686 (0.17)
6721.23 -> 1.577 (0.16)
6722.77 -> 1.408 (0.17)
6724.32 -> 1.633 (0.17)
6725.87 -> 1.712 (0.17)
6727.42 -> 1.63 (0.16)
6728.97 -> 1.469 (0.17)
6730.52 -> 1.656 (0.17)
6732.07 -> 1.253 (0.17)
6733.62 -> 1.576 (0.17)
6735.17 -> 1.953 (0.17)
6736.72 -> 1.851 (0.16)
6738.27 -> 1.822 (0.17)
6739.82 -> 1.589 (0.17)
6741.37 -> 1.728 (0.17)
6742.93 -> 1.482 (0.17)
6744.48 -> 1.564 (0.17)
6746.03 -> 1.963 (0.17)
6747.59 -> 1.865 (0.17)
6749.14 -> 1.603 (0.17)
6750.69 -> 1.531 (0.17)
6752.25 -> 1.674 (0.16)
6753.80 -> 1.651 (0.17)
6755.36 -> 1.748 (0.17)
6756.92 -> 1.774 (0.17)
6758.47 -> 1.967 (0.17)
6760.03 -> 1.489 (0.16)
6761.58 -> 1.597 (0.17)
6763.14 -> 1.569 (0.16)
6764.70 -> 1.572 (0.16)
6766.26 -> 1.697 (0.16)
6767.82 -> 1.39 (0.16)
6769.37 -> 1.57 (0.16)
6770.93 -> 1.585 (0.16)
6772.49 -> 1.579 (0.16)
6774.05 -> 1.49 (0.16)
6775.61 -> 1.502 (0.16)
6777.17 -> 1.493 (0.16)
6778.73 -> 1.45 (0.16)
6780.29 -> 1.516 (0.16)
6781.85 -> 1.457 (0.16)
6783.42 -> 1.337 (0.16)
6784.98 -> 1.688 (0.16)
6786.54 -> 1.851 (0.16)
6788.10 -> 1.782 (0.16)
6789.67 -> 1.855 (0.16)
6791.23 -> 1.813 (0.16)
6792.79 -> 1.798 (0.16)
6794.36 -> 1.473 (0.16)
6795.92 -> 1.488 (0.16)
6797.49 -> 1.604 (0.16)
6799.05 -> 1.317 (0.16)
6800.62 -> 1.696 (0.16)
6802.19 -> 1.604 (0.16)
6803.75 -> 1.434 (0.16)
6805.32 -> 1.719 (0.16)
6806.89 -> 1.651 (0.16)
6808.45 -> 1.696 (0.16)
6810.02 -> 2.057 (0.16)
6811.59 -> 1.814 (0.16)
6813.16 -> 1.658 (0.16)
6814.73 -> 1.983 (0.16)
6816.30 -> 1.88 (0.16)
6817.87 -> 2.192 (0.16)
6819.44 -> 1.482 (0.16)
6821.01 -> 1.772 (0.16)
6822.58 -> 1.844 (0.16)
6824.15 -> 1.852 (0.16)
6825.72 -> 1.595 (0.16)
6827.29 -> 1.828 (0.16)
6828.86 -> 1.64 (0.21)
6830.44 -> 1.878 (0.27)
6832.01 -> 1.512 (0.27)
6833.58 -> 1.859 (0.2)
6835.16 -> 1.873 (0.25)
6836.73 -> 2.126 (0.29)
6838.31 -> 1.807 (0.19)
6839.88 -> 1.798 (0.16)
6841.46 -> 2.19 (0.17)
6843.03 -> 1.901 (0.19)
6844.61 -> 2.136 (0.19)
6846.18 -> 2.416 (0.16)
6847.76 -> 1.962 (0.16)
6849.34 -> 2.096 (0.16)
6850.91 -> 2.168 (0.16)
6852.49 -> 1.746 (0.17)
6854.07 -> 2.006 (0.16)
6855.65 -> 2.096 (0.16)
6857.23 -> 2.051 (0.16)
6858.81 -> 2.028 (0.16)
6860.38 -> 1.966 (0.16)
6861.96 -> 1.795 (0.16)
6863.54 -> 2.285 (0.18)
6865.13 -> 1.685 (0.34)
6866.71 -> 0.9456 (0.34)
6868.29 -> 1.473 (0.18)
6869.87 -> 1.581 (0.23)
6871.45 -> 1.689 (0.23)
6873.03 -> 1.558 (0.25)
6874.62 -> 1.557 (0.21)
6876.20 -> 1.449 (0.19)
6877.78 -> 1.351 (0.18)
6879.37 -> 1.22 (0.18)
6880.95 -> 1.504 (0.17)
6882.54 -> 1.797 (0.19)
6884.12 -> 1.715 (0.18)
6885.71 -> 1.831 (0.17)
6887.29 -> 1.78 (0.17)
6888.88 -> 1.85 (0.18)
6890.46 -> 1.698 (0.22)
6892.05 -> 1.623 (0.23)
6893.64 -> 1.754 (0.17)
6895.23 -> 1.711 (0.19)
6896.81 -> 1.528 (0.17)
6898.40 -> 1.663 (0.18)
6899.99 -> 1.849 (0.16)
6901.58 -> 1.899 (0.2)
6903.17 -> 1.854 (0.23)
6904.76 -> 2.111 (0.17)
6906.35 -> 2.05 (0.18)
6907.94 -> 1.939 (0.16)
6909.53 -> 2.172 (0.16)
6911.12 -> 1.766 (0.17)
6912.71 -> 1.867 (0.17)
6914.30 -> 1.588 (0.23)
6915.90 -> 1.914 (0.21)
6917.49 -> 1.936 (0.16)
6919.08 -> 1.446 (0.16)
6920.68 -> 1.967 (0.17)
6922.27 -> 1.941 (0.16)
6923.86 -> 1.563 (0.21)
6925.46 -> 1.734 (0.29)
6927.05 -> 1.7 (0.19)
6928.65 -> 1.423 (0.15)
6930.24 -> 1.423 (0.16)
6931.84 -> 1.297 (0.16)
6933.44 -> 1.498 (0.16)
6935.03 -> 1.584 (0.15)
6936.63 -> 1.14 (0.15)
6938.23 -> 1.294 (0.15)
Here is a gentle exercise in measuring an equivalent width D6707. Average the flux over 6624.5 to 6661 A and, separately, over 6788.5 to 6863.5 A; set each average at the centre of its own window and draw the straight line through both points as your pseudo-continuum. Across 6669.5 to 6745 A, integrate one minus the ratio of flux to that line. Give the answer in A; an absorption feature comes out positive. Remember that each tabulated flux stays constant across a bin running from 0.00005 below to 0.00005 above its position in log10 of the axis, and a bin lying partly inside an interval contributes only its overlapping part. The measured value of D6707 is 5.2 A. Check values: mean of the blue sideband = 1.62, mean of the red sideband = 1.84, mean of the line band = 1.58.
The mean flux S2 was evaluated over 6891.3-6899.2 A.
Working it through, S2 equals 1.66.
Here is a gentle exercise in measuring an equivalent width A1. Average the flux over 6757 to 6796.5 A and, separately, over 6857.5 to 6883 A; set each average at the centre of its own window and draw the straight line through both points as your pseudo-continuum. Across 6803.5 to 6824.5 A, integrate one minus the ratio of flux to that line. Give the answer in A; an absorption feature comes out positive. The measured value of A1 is -2.4 A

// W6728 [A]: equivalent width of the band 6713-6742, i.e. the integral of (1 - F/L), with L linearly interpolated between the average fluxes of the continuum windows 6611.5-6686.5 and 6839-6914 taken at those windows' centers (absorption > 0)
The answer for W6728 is 1.7 A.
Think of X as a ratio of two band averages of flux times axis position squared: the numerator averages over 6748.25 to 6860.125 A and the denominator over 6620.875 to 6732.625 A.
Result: 1.1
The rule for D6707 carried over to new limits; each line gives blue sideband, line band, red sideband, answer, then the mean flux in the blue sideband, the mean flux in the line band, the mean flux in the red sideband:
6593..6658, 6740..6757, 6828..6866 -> 1.3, 1.65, 1.68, 1.96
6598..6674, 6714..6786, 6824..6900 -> 5.2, 1.68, 1.61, 1.78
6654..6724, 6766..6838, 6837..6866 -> 7.6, 1.6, 1.68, 2.01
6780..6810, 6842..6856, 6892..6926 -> -2.8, 1.63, 2.06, 1.82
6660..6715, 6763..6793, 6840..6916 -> 1.8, 1.6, 1.6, 1.81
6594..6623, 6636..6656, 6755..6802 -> 0.4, 1.7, 1.65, 1.6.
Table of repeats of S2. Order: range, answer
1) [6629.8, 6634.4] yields 1.62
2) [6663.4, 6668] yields 1.8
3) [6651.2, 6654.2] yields 1.62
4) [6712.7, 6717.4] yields 1.54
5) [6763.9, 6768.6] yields 1.55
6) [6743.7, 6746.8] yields 1.77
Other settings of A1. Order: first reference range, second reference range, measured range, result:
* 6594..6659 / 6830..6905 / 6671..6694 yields 0.9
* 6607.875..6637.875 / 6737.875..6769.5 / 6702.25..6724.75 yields 1.7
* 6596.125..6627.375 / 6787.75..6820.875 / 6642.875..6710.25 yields 3.2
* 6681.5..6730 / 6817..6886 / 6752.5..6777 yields 0.5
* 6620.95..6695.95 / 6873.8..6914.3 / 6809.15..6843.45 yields -2.6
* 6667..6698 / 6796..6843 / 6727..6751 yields 0.2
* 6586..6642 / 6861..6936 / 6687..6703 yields 1.6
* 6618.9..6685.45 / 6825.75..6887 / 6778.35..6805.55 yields 2.3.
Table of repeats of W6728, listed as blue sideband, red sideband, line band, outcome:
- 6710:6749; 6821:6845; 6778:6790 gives 0.9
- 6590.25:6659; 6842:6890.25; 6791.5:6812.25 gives 1.3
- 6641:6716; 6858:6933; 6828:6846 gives -2.3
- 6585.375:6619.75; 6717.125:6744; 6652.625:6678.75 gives -1.1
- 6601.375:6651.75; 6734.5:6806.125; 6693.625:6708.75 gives 1.5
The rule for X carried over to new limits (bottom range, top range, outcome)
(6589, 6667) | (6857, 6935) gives 1.12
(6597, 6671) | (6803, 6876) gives 1.16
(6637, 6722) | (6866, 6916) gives 1.12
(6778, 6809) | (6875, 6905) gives 1.08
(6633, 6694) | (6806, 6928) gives 1.16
